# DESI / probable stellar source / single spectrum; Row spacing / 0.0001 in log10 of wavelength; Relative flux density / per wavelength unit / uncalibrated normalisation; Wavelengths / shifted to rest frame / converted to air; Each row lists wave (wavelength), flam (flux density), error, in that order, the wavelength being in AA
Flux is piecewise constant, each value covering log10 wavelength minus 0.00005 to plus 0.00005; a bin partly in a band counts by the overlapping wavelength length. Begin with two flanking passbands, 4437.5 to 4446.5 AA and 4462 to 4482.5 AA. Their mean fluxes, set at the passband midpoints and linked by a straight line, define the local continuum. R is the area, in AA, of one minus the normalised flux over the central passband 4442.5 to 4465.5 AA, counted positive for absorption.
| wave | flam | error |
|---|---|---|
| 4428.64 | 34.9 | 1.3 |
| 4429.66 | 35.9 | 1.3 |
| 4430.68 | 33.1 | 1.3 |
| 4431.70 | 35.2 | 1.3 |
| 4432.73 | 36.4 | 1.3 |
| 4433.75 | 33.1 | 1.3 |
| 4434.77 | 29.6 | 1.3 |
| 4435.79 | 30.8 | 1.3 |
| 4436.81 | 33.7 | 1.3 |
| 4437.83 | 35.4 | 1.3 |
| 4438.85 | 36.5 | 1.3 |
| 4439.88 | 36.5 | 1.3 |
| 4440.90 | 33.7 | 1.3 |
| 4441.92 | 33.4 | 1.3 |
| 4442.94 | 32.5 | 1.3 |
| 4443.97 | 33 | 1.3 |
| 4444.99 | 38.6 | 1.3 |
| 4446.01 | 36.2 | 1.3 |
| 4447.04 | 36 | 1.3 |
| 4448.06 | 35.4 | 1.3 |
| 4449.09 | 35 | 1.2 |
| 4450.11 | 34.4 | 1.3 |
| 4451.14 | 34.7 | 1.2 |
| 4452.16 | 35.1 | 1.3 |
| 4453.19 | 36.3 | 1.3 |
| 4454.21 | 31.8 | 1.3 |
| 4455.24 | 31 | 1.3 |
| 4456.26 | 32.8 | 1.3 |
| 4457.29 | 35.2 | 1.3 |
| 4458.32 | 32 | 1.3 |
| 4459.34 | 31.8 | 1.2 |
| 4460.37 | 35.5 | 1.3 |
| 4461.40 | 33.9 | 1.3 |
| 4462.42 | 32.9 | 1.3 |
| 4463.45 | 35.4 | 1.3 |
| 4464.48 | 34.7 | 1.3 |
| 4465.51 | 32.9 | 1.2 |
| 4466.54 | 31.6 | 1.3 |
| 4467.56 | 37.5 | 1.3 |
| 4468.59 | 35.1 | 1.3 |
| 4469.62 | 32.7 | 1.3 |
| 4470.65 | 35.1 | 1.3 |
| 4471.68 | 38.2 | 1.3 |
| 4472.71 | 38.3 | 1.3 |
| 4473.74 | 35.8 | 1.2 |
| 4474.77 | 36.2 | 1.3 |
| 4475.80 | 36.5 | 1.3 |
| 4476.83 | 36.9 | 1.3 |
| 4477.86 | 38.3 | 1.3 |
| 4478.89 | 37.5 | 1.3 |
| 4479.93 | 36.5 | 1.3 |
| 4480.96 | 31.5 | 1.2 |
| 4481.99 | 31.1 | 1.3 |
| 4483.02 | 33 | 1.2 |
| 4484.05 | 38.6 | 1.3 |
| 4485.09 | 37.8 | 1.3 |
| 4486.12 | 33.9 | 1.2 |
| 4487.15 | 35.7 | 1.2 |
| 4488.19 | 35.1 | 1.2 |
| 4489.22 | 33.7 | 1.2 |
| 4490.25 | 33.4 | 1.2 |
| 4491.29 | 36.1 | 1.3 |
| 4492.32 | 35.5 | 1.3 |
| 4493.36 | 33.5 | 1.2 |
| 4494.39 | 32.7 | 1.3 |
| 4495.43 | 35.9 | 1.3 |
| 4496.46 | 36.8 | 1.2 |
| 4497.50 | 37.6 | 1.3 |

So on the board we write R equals 0.6 AA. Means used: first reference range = 35.1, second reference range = 35.2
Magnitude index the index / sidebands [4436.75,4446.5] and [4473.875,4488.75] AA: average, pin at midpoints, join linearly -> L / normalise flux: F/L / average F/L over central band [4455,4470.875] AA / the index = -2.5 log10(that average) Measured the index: 0.05 mag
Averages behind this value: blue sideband 35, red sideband 35.6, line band 33.8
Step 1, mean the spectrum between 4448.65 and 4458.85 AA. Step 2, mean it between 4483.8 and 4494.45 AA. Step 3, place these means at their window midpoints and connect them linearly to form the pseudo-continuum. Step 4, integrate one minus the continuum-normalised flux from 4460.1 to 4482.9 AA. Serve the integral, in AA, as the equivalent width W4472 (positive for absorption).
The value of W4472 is -0.4 AA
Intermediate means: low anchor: 33.8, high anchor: 35.1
